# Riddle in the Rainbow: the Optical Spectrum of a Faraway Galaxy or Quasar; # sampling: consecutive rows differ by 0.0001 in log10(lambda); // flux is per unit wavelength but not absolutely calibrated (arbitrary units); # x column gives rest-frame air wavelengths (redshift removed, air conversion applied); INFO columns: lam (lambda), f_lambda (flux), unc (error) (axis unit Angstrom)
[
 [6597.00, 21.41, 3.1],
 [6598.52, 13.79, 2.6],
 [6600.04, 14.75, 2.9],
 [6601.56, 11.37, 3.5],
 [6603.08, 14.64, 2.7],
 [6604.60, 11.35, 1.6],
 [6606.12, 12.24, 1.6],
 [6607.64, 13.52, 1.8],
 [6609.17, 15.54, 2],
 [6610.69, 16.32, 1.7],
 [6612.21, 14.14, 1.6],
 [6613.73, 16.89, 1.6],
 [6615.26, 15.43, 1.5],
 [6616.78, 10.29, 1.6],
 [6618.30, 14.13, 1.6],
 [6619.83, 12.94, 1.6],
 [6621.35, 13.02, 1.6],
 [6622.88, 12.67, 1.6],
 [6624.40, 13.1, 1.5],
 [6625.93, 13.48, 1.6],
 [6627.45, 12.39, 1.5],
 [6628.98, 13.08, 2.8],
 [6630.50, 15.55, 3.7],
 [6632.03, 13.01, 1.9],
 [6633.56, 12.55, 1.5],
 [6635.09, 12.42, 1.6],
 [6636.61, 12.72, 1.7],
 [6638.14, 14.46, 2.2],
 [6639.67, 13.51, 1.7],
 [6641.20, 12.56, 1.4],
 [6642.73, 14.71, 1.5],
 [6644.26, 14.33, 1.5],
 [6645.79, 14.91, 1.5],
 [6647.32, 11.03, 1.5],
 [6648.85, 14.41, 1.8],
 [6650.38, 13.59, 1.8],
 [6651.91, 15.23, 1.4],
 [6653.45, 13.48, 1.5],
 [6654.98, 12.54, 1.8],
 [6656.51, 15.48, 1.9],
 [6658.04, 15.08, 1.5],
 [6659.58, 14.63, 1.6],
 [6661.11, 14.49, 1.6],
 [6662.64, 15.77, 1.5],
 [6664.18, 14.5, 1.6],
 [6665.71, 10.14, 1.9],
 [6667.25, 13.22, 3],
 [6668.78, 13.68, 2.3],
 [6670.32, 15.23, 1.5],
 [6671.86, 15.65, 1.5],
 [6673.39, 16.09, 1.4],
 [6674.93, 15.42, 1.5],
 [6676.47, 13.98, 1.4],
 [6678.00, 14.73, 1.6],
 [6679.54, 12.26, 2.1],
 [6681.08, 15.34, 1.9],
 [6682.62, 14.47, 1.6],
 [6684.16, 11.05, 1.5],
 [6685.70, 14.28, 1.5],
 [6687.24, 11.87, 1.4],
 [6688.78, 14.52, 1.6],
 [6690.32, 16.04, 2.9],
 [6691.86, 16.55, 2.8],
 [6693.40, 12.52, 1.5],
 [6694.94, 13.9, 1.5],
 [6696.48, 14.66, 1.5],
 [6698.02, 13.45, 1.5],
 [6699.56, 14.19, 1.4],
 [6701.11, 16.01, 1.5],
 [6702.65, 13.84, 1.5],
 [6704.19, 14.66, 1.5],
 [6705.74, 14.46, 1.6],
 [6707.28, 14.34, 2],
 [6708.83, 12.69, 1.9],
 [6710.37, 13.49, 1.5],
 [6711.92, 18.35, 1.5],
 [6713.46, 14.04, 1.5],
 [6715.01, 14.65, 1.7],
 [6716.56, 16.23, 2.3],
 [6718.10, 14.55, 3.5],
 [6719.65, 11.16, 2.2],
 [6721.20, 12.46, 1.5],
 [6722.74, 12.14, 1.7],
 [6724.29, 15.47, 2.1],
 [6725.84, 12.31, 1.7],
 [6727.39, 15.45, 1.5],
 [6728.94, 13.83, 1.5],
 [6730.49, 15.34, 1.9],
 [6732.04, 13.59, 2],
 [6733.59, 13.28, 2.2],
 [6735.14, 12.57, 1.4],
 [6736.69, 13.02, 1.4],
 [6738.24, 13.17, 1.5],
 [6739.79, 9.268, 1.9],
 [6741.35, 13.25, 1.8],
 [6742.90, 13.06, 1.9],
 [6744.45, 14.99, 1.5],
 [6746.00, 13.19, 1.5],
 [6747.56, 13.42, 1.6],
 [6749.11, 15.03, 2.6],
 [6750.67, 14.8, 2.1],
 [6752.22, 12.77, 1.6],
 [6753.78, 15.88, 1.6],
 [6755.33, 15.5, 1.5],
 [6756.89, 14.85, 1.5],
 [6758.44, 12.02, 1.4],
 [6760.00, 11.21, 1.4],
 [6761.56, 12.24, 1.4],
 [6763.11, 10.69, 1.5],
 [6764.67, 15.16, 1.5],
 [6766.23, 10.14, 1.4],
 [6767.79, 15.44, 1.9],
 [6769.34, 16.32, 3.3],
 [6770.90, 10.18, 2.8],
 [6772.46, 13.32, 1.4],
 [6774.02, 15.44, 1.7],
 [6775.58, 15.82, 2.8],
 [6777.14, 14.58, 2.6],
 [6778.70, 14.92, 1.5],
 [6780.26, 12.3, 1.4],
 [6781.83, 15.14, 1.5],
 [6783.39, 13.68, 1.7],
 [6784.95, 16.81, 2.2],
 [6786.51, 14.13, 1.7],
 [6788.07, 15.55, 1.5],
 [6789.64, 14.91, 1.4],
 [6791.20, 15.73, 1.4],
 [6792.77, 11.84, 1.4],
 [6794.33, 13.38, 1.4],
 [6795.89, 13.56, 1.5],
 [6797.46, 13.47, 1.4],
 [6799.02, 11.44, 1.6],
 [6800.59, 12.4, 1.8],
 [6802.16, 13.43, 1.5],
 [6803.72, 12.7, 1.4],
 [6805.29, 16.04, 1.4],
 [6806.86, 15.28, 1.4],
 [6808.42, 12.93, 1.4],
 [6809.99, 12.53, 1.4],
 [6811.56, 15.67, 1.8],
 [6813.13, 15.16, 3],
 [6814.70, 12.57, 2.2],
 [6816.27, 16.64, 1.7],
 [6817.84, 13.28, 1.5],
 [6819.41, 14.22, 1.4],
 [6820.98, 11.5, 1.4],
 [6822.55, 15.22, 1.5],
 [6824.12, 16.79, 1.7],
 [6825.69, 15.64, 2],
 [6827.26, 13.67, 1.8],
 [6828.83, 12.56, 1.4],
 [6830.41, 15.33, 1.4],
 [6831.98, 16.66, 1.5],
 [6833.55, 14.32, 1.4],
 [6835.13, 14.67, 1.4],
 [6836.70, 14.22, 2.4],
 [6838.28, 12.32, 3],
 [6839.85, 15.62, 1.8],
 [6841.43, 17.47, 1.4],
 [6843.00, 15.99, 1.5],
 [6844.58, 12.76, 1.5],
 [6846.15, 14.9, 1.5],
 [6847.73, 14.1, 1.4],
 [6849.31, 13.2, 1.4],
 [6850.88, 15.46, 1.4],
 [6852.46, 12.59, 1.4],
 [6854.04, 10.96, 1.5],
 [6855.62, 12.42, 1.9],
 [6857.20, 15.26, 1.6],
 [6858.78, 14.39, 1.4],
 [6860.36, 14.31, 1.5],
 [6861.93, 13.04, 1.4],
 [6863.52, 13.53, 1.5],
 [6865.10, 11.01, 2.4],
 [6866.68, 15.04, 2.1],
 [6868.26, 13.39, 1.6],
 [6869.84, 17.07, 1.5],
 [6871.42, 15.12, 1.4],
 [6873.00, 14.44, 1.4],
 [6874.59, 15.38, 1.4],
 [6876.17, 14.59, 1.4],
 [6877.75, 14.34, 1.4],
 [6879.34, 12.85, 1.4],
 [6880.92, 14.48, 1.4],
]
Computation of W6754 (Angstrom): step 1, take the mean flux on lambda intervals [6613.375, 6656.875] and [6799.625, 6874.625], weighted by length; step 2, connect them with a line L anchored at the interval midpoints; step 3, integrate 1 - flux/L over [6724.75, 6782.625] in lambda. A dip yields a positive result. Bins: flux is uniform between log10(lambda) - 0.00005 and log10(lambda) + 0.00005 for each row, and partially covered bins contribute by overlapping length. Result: 1.3 Angstrom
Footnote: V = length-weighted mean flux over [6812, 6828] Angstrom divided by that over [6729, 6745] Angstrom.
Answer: 1.1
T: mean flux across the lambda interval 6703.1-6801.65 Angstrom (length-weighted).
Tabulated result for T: 13.8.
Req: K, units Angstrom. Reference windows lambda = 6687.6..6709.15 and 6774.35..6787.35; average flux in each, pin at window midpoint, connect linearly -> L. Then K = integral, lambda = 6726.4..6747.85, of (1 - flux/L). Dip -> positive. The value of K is 1.7 Angstrom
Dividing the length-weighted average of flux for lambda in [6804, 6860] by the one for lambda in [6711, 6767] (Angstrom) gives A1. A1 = 1.06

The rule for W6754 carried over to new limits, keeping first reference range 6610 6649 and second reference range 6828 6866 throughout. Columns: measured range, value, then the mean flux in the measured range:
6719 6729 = 0.4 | 13.2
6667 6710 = -1.7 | 14.3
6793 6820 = 0.4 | 13.8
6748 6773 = 0.7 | 13.5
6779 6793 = -0.7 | 14.6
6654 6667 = -0.4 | 14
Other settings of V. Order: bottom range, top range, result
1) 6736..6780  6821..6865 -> 1.05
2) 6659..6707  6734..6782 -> 0.95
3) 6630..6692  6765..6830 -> 1.00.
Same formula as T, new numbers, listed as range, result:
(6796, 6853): 14.2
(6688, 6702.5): 14.6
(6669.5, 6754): 14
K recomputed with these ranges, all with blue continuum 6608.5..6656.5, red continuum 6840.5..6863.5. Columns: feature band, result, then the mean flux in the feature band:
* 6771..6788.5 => -0.71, 14.5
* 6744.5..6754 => -0.17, 14.1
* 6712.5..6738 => 0.15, 13.8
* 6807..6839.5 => -0.76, 14.3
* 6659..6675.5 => -0.78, 14.4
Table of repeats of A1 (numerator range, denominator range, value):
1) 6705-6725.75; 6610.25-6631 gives 1.02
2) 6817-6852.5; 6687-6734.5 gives 1.02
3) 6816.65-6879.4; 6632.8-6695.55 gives 1.02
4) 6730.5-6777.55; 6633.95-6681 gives 0.96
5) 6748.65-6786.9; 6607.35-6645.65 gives 1.01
